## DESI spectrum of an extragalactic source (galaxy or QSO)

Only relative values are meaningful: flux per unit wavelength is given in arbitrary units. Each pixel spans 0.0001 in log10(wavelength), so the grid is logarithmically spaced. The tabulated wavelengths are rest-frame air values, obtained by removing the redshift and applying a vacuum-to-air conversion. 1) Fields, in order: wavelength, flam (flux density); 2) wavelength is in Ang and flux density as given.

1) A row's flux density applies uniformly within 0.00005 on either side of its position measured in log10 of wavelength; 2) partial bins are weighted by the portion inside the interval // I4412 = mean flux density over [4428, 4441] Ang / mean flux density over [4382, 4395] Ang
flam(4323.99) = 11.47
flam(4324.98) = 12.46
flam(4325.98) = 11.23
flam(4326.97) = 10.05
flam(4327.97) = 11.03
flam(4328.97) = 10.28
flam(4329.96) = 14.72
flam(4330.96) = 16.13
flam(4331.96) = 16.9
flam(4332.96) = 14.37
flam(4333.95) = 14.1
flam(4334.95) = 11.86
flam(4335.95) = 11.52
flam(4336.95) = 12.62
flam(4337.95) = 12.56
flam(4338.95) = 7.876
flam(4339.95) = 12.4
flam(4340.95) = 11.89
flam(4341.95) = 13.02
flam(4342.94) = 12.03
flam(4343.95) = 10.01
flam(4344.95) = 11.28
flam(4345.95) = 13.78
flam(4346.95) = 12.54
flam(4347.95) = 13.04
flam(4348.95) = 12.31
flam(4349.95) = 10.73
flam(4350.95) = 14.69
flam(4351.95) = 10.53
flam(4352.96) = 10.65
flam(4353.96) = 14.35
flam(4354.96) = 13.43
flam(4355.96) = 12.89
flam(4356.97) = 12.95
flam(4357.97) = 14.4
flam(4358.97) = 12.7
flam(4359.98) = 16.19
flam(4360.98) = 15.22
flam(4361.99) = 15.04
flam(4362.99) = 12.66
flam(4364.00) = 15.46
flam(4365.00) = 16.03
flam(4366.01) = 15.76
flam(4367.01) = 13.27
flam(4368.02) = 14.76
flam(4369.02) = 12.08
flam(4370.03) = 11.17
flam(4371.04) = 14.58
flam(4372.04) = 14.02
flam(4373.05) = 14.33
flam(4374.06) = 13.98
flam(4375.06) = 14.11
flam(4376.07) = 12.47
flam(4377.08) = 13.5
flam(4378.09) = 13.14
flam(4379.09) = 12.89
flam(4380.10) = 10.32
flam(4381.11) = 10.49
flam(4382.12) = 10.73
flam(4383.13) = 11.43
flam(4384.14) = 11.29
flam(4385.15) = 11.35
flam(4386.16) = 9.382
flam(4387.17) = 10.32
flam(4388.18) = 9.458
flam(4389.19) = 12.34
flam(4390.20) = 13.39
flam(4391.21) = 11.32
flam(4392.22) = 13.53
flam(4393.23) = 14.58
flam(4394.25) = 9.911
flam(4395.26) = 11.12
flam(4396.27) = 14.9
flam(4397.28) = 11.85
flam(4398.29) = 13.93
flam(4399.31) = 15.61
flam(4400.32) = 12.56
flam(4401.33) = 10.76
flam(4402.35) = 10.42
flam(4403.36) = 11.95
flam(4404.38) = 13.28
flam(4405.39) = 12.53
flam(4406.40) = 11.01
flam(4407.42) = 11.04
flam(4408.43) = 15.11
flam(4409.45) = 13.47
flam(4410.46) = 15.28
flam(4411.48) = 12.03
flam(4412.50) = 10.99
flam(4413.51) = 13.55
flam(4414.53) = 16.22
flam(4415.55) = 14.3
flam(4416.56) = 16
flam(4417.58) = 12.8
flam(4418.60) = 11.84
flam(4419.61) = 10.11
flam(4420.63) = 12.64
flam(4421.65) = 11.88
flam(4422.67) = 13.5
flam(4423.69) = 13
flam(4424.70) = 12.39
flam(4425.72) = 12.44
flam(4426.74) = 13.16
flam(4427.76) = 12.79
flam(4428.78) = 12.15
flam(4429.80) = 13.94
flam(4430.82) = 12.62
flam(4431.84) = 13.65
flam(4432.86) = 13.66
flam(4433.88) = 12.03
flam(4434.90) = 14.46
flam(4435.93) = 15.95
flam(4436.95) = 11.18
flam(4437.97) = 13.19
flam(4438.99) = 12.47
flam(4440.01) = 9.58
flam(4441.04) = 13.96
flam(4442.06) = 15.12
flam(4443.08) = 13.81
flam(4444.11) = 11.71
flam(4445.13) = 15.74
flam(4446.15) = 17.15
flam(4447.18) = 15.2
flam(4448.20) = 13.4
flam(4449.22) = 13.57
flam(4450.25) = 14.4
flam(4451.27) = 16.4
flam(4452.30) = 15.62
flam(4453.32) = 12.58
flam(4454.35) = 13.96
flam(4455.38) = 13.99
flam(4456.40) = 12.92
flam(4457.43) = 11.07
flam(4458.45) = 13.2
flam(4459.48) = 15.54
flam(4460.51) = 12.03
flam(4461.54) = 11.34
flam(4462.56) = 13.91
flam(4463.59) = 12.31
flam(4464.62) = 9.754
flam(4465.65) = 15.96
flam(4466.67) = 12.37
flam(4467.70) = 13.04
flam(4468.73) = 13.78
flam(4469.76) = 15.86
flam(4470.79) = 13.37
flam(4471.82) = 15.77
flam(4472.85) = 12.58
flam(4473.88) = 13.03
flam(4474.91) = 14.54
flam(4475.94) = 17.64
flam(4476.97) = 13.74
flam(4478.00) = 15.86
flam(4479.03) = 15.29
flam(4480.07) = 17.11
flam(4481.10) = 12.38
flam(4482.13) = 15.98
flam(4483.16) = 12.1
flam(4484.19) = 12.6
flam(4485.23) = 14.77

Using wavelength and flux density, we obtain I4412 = 1.1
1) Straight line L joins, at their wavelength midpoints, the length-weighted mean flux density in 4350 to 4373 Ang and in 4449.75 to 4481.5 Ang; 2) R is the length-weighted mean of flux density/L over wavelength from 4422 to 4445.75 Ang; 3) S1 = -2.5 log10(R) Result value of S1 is 0.06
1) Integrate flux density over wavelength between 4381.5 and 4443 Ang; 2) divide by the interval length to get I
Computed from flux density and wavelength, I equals 12.6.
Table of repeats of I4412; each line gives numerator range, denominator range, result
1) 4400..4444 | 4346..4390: 1.00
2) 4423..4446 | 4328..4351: 1.05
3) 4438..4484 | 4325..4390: 1.09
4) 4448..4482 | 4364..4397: 1.10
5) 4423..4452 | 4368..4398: 1.11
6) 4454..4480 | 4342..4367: 1.04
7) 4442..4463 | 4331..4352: 1.11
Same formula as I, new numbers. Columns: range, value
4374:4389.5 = 11.6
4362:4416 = 12.8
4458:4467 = 12.9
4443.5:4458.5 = 14.1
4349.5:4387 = 13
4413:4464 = 13.4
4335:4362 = 12.6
